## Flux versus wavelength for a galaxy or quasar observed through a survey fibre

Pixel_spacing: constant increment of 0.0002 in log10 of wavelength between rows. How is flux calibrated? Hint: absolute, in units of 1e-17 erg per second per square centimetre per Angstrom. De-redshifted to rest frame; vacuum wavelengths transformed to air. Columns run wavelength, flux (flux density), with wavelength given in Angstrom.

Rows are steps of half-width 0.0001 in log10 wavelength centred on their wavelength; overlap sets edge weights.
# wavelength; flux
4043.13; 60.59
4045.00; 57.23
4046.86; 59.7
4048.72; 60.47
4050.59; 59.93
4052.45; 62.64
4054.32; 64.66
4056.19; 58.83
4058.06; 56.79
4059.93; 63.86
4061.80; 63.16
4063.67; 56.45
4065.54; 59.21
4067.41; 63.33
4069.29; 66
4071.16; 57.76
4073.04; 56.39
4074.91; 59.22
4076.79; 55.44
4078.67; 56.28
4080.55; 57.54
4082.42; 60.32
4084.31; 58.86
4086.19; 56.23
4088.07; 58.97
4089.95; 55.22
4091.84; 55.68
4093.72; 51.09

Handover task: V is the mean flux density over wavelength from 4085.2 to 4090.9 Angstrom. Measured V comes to 56.8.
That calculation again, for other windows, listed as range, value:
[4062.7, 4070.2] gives 61.2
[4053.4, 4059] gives 60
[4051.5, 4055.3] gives 63.6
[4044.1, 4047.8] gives 58.6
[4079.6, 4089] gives 58.4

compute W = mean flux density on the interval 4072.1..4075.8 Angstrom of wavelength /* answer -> 57.8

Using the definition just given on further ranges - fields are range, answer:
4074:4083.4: 57.7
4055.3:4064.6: 59.8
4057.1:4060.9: 60.3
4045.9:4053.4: 60.7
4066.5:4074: 60.8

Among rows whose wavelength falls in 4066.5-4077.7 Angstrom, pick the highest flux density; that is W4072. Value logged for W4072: 66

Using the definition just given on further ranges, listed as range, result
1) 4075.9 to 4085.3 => 60.32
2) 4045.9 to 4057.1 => 64.66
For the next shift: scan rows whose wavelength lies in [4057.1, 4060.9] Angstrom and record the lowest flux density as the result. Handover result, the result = 56.79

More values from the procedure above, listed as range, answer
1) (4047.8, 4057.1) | 58.83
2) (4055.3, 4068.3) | 56.45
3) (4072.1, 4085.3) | 55.44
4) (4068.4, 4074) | 56.39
